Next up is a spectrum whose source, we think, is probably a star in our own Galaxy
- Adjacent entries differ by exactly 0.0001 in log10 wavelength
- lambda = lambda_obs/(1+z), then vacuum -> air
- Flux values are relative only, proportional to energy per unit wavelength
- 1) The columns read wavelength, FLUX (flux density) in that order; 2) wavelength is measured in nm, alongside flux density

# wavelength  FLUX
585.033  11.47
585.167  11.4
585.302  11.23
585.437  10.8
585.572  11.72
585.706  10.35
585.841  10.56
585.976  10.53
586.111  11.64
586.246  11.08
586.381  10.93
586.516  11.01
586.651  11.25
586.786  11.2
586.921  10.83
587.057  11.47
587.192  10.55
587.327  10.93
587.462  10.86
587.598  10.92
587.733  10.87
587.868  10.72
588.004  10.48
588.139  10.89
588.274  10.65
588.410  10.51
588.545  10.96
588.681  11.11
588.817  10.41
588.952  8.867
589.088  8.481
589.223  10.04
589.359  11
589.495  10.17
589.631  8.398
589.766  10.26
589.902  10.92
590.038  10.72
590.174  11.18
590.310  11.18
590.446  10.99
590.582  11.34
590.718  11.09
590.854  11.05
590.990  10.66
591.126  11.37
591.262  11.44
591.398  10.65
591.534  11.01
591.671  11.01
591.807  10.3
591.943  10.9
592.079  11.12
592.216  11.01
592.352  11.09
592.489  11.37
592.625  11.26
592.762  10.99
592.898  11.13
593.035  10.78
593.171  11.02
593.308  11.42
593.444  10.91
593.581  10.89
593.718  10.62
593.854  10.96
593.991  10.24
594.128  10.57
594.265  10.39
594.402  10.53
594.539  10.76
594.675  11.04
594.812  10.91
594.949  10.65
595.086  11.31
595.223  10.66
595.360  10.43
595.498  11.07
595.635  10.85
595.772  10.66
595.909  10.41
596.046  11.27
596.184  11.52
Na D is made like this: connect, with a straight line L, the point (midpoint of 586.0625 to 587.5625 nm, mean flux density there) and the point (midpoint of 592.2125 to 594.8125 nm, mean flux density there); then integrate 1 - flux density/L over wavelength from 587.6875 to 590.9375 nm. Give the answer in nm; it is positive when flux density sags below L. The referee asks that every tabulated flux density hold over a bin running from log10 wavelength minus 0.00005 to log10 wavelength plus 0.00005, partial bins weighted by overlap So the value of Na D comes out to 0.14 nm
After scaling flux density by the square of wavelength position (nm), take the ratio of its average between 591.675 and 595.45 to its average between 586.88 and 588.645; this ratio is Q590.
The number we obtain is 1.02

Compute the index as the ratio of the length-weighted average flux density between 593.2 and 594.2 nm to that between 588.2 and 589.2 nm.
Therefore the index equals 1.07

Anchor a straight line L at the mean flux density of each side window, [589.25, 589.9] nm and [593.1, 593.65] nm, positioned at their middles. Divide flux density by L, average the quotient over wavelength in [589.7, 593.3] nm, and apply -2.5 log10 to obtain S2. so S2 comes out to -0.04 mag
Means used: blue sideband 10.1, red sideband 11.1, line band 11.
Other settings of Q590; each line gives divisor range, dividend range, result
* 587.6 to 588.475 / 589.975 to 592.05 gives 1.04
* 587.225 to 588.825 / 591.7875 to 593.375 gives 1.04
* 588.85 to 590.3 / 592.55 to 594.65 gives 1.09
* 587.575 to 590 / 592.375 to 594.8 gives 1.07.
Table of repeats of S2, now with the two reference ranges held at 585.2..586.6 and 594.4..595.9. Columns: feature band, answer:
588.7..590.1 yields 0.100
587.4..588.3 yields 0.018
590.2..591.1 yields -0.017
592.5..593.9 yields -0.017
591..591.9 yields -0.006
